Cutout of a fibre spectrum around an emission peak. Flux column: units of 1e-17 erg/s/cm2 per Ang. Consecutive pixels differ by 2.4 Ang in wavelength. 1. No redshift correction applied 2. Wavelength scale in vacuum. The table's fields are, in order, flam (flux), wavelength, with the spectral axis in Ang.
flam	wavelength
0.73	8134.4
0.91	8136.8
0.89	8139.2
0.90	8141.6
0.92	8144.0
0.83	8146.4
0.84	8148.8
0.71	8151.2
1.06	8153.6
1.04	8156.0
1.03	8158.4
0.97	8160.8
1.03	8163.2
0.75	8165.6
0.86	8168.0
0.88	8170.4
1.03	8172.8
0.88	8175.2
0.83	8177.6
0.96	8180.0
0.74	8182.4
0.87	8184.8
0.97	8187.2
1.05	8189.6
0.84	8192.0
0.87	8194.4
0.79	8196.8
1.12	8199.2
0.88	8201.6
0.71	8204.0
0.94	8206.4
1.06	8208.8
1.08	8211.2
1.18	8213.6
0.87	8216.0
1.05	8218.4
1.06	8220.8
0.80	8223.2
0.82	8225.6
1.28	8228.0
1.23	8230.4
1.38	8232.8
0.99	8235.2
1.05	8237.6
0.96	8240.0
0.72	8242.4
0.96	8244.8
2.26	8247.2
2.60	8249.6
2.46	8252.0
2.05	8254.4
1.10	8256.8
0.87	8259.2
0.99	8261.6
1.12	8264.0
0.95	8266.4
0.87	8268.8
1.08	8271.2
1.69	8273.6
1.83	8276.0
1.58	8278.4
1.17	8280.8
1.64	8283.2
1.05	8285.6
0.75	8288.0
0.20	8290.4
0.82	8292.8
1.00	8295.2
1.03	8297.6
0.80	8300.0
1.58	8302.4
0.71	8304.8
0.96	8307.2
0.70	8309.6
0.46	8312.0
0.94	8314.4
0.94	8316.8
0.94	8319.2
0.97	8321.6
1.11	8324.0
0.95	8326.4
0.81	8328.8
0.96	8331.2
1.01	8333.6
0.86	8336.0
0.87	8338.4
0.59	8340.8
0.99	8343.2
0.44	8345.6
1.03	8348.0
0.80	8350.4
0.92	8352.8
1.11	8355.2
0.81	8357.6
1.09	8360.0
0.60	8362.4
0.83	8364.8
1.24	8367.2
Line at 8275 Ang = [N II] 6583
